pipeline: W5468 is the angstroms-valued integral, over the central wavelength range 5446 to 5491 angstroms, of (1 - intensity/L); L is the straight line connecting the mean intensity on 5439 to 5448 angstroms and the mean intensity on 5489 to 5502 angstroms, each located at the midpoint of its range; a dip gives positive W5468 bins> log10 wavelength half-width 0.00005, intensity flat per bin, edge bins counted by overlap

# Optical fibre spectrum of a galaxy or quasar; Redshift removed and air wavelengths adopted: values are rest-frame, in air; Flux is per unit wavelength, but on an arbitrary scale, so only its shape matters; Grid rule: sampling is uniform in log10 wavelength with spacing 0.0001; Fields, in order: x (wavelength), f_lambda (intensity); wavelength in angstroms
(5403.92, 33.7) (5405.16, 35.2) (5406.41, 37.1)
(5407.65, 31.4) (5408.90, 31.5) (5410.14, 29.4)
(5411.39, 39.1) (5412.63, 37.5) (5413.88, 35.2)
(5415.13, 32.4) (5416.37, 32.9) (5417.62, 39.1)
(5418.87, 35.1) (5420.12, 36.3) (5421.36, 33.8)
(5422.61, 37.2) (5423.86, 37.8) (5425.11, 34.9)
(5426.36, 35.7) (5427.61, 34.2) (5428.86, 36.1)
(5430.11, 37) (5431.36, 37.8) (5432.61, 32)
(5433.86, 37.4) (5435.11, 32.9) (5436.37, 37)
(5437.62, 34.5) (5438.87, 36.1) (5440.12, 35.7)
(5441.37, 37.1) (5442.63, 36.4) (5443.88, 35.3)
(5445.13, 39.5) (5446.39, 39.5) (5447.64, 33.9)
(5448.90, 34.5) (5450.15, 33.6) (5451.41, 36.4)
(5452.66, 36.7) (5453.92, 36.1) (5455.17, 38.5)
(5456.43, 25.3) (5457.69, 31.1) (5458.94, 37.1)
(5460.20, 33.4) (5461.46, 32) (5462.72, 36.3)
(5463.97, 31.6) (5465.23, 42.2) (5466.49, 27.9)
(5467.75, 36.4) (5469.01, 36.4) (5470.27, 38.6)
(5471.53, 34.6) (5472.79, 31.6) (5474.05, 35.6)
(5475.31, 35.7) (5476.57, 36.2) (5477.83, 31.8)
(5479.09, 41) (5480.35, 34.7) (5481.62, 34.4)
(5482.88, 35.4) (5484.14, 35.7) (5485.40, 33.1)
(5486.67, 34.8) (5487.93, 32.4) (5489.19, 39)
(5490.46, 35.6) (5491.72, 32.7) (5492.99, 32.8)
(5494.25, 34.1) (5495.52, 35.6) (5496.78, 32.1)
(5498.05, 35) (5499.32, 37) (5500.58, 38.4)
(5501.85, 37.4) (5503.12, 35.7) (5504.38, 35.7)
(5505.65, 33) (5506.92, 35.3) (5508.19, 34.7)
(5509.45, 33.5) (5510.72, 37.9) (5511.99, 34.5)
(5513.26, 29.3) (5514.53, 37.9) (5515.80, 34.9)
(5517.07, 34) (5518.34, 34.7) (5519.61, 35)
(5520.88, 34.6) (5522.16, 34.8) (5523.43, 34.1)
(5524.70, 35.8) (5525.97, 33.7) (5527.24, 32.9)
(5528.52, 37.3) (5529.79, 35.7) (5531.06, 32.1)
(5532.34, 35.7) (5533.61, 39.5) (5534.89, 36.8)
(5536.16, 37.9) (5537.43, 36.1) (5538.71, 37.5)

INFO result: 1.4 angstroms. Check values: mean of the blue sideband 36.8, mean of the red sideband 35.2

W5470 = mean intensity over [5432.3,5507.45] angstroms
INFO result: 35.1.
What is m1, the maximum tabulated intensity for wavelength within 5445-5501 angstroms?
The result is 42.2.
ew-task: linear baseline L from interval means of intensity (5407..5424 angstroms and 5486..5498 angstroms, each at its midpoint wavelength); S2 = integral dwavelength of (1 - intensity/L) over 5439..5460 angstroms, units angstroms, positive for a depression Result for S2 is -0.5 angstroms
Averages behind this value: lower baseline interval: 34.8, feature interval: 35.4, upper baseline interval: 34.4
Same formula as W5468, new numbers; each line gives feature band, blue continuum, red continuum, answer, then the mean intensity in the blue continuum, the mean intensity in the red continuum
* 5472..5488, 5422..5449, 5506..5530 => 0.21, 36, 34.7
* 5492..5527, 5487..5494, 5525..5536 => 0.19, 34.5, 35.6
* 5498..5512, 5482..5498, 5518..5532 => -0.50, 34.5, 34.6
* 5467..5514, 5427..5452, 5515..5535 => 0.43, 35.8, 35.1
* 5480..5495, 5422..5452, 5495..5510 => 0.37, 35.9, 35.3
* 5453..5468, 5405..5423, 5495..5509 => 0.50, 34.8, 35.4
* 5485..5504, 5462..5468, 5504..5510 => -0.31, 34.7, 34.4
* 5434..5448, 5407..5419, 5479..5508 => -0.66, 34.3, 35.1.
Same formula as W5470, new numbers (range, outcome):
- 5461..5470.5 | 35.1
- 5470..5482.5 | 35.3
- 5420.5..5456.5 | 35.8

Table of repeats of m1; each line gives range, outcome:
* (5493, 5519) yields 38.4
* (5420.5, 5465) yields 39.5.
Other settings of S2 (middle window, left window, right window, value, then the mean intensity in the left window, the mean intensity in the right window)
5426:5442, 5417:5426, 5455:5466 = -0.06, 36.3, 33.9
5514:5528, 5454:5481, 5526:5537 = 0.36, 34.7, 35.9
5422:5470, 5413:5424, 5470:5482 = 0.04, 35.5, 35.3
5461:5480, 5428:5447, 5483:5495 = -0.04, 36.3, 34.5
